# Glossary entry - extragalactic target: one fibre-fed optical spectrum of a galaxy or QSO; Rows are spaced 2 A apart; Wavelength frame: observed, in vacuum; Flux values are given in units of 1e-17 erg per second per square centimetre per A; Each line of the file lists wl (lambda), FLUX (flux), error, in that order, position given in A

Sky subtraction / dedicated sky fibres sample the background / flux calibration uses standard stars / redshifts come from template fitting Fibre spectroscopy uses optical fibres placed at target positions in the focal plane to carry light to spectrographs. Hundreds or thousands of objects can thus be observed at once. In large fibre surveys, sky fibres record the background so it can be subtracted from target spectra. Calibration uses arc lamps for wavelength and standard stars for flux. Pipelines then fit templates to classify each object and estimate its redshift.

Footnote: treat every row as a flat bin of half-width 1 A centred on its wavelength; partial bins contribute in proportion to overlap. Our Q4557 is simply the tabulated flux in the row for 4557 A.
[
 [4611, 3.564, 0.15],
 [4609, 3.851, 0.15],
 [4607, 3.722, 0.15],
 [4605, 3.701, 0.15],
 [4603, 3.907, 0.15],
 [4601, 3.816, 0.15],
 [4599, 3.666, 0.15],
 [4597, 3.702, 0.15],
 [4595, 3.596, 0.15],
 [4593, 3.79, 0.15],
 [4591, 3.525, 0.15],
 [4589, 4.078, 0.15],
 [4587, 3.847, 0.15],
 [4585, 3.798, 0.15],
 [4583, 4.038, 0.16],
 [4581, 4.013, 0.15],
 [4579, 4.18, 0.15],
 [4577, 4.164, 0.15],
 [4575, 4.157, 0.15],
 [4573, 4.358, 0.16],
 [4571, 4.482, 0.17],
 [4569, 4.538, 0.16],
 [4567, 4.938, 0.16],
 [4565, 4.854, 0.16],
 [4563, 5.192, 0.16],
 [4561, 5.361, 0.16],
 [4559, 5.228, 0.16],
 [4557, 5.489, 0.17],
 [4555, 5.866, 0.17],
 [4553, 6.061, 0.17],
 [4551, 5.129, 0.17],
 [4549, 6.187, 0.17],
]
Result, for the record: 5.489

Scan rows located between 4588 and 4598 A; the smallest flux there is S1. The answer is 3.525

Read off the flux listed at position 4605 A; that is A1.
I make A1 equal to 3.701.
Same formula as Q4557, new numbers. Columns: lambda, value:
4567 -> 4.938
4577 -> 4.164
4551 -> 5.129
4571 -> 4.482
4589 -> 4.078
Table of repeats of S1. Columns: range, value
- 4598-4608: 3.666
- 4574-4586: 3.798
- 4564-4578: 4.157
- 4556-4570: 4.538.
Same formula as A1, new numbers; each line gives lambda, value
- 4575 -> 4.157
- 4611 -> 3.564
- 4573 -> 4.358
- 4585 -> 3.798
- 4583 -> 4.038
